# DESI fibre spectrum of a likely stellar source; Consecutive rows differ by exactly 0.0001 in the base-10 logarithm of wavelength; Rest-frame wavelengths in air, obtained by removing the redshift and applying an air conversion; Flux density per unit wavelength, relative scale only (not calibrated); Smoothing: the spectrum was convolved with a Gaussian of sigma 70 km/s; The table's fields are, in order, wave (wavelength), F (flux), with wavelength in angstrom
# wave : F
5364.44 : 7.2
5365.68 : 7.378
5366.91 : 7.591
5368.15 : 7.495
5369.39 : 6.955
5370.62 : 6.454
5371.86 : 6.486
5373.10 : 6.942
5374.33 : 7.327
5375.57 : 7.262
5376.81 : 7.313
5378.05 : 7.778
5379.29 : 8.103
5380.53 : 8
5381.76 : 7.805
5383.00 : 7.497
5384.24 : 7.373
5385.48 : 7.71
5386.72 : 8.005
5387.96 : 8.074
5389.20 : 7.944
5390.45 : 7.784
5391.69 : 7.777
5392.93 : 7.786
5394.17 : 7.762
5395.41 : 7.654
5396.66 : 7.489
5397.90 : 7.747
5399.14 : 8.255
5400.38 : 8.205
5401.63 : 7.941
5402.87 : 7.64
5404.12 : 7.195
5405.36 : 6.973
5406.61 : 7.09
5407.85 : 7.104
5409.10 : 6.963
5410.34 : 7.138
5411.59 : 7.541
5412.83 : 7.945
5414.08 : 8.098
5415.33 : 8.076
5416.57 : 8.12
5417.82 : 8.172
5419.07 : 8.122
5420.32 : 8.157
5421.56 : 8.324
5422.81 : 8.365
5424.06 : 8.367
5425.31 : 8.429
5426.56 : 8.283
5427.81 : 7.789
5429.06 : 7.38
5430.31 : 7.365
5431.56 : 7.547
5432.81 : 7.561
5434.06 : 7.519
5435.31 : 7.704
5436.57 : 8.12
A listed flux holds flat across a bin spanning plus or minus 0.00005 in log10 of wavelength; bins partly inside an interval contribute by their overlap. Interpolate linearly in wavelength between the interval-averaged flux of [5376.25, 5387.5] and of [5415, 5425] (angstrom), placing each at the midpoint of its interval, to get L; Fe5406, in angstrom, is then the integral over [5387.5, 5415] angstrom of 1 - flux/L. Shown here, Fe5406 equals 1.2 angstrom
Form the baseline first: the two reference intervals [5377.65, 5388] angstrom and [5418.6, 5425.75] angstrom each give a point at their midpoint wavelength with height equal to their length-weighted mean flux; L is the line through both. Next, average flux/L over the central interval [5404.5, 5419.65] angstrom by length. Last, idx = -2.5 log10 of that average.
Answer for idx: 0.08 mag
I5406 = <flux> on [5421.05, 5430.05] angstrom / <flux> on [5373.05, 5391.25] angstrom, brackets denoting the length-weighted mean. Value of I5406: 1.1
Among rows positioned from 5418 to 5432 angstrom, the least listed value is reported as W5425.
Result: 7.365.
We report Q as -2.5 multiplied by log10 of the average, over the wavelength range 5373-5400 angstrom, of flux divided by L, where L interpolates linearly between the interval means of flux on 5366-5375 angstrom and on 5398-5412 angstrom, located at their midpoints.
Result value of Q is -0.07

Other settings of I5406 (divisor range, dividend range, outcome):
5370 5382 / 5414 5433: 1.09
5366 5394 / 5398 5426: 1.04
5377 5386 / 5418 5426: 1.07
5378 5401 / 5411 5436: 1.01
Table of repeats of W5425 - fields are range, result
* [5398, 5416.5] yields 6.963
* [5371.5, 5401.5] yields 6.486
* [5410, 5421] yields 7.138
